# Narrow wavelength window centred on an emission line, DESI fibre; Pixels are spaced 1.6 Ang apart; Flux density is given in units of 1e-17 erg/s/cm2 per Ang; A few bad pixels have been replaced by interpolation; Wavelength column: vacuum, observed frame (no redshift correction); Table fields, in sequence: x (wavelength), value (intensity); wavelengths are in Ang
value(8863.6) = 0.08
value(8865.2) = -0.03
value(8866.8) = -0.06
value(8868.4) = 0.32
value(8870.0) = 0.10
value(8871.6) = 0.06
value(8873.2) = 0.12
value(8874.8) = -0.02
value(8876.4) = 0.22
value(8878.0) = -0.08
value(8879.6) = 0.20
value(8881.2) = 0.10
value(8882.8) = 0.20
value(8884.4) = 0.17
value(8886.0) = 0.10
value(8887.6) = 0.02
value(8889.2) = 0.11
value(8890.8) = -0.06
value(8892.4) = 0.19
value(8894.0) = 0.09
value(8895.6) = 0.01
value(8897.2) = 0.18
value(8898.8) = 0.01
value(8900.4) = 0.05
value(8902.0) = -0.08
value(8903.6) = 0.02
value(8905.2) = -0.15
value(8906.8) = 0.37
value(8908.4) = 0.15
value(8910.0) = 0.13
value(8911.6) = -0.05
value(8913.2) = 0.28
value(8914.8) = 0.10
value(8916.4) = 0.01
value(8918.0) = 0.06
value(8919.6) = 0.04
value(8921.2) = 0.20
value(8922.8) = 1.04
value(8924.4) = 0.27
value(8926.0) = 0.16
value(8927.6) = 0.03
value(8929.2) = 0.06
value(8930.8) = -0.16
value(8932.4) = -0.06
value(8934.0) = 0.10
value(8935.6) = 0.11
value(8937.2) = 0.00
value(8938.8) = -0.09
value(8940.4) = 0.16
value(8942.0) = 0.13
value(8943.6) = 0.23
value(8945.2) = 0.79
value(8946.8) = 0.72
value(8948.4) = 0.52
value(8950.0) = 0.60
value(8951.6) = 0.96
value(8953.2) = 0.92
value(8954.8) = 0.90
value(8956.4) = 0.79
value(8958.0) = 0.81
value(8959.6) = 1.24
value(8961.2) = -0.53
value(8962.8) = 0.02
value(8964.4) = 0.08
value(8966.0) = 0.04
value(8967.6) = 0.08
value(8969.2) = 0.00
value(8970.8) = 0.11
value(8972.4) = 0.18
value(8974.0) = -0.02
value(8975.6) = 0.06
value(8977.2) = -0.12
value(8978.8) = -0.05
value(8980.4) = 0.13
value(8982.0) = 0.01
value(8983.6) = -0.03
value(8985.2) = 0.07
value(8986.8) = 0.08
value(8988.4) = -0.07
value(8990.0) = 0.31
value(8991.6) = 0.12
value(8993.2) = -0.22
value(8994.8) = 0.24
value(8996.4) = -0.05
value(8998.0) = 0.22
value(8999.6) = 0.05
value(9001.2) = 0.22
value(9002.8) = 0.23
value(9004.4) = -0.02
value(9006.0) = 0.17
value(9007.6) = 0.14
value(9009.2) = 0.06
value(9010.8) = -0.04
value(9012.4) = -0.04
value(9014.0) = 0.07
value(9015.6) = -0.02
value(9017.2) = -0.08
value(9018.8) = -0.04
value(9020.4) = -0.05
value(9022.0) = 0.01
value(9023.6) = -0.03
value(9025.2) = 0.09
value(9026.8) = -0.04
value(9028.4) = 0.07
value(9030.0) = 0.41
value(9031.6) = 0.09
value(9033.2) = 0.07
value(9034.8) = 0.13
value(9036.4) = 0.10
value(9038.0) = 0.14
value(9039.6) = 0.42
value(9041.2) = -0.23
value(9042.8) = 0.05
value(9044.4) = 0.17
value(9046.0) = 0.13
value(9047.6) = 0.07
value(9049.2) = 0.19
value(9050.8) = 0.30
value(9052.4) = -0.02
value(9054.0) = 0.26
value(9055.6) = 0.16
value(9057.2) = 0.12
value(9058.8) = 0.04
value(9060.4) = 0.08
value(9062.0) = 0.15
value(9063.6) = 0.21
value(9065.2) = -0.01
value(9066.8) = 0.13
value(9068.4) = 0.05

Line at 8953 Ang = [O II] 3727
